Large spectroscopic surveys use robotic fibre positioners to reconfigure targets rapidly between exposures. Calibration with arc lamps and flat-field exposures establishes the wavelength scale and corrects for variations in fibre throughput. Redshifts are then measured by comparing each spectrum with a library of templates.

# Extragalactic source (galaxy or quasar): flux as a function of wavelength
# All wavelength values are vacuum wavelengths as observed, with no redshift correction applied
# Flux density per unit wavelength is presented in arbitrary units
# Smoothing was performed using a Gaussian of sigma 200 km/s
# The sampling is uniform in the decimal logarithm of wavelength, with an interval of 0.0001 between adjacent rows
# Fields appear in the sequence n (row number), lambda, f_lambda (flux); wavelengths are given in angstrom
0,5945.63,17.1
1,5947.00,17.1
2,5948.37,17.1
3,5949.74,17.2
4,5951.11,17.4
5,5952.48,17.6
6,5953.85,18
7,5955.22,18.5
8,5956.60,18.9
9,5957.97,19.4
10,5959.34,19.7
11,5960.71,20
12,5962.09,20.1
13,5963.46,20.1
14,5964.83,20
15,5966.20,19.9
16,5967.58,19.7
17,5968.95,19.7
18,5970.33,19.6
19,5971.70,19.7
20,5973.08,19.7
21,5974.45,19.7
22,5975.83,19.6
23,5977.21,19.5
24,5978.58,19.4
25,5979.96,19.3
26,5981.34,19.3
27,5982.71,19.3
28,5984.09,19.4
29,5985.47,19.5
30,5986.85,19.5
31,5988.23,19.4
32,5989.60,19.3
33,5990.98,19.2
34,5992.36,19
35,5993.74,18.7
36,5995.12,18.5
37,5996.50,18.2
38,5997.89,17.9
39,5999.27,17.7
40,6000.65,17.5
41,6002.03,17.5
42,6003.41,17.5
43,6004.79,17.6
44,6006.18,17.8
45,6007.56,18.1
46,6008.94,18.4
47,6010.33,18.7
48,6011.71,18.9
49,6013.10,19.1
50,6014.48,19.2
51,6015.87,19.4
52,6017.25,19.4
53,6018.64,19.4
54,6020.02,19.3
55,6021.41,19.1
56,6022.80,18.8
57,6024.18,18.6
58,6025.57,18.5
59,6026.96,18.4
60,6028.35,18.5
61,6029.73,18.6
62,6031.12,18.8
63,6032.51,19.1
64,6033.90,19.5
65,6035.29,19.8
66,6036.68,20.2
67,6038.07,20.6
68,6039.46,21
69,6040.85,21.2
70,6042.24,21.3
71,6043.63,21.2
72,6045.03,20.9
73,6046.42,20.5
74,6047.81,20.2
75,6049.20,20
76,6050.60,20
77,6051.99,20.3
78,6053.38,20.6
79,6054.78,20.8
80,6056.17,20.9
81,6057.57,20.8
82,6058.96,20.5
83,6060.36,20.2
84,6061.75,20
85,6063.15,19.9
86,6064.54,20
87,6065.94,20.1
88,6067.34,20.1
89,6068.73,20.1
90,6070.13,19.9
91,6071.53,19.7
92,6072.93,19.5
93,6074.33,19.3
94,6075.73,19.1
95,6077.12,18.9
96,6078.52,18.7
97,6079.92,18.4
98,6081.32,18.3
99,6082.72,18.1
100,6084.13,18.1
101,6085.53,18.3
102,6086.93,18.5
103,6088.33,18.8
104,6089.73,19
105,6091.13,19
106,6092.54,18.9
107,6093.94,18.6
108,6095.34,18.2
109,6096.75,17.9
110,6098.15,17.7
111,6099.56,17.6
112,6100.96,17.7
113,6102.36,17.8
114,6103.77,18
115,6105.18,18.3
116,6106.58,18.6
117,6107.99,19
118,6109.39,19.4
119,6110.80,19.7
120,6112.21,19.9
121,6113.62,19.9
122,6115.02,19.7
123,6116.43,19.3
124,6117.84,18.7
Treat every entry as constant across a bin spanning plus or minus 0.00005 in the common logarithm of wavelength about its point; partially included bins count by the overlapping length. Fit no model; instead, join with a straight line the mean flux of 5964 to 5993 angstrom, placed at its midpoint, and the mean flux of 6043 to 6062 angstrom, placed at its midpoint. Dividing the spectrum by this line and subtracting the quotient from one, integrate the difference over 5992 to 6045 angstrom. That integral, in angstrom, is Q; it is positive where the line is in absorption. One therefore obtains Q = 2.79 angstrom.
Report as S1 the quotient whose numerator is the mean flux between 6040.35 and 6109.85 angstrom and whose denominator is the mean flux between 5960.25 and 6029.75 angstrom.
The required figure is 1.0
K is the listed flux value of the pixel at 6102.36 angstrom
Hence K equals 17.8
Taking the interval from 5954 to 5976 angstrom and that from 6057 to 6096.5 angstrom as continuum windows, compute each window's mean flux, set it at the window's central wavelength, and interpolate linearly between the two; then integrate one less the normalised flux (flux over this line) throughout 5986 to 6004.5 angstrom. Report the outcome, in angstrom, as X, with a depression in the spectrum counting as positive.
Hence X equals 1.0 angstrom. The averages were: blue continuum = 19.6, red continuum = 19.2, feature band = 18.4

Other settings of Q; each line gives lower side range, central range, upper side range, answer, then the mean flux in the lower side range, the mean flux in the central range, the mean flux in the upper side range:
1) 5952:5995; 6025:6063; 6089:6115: -2.2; 19.4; 20.1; 18.7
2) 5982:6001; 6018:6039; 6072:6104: -0.5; 18.8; 19.2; 18.5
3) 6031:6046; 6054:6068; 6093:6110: -0.5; 20.4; 20.3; 18.2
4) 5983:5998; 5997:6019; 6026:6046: 1.1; 19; 18.4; 19.9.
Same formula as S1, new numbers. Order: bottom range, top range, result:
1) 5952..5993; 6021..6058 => 1.03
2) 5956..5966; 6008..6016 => 0.95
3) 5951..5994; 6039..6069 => 1.06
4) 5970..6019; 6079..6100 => 0.97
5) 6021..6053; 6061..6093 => 0.97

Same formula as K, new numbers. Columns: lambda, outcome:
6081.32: 18.3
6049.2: 20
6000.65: 17.5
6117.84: 18.7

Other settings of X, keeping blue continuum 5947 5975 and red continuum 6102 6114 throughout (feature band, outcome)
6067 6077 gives -0.3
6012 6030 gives 0.1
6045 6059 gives -1.1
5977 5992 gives -0.3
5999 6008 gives 0.6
